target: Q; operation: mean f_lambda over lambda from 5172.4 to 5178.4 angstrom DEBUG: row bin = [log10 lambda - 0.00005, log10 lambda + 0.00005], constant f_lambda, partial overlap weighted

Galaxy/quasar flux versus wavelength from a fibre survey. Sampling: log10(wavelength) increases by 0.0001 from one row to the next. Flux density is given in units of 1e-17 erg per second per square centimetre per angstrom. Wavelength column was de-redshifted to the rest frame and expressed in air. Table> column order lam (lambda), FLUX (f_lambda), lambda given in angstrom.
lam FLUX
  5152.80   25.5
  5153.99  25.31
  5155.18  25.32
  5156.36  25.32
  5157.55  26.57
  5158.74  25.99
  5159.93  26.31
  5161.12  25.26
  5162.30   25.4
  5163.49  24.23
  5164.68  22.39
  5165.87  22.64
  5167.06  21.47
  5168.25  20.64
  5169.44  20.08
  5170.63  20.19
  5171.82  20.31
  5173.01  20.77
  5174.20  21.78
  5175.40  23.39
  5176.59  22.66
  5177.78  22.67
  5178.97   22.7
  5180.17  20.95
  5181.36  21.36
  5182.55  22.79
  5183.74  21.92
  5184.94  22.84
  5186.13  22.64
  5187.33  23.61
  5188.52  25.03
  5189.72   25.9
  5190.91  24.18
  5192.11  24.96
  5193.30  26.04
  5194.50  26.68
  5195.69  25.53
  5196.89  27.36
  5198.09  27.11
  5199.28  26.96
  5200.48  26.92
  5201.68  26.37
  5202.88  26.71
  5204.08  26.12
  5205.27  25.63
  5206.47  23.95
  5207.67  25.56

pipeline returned 22.3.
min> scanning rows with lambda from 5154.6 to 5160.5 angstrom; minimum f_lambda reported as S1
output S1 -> 25.32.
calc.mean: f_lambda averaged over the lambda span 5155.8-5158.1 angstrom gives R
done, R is 25.9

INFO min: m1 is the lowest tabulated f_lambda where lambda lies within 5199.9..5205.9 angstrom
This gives 25.63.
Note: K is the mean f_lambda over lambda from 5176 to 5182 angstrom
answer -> 22.1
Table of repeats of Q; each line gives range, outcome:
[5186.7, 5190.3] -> 24.8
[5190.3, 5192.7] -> 24.6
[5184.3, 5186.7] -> 22.7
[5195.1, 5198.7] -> 26.7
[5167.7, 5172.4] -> 20.3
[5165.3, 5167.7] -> 22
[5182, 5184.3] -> 22.4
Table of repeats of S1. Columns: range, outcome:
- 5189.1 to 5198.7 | 24.18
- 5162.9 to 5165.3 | 22.39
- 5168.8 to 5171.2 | 20.08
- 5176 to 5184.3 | 20.95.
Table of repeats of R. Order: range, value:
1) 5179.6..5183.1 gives 21.7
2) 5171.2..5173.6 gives 20.6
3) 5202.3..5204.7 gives 26.5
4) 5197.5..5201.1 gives 27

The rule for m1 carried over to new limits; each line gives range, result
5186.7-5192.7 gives 23.61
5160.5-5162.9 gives 25.26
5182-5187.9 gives 21.92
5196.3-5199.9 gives 26.96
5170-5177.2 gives 20.19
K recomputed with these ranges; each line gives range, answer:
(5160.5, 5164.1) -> 25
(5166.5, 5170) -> 20.7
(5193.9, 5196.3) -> 26.1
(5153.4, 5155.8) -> 25.4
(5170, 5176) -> 21.3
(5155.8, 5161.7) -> 25.9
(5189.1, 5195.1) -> 25.6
